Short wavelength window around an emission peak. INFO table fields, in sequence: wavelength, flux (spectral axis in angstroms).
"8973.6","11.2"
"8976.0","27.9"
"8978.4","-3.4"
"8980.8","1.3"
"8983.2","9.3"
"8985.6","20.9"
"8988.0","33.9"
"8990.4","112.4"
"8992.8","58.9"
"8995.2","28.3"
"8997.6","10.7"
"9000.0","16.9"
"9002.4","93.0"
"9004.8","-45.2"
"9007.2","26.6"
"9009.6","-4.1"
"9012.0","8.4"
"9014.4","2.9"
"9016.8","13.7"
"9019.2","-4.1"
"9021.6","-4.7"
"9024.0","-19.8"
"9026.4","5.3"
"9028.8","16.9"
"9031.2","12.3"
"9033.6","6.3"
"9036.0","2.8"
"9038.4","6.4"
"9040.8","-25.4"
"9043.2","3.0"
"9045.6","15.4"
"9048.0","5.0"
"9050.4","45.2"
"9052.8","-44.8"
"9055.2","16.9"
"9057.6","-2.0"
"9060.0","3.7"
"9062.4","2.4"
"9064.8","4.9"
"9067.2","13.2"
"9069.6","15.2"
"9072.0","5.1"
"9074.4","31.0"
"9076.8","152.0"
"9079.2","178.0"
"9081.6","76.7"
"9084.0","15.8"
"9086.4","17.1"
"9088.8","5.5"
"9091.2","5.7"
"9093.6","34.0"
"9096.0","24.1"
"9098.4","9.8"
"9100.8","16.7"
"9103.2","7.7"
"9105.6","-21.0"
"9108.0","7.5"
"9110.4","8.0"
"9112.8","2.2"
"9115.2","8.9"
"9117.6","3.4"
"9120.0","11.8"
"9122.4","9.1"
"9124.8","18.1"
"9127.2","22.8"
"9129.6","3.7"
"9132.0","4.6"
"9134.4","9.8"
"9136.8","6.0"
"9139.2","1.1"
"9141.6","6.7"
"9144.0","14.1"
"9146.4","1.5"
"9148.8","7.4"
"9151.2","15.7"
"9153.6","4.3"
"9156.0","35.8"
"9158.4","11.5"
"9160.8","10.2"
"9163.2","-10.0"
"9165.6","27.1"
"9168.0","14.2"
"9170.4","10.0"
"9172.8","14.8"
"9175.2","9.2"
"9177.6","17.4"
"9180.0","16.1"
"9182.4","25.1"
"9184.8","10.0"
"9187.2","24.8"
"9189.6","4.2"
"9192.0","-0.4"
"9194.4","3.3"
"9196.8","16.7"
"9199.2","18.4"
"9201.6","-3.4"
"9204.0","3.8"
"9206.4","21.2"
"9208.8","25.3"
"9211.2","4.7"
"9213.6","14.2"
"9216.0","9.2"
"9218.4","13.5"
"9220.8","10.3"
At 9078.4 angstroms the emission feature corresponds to [O III] 5007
